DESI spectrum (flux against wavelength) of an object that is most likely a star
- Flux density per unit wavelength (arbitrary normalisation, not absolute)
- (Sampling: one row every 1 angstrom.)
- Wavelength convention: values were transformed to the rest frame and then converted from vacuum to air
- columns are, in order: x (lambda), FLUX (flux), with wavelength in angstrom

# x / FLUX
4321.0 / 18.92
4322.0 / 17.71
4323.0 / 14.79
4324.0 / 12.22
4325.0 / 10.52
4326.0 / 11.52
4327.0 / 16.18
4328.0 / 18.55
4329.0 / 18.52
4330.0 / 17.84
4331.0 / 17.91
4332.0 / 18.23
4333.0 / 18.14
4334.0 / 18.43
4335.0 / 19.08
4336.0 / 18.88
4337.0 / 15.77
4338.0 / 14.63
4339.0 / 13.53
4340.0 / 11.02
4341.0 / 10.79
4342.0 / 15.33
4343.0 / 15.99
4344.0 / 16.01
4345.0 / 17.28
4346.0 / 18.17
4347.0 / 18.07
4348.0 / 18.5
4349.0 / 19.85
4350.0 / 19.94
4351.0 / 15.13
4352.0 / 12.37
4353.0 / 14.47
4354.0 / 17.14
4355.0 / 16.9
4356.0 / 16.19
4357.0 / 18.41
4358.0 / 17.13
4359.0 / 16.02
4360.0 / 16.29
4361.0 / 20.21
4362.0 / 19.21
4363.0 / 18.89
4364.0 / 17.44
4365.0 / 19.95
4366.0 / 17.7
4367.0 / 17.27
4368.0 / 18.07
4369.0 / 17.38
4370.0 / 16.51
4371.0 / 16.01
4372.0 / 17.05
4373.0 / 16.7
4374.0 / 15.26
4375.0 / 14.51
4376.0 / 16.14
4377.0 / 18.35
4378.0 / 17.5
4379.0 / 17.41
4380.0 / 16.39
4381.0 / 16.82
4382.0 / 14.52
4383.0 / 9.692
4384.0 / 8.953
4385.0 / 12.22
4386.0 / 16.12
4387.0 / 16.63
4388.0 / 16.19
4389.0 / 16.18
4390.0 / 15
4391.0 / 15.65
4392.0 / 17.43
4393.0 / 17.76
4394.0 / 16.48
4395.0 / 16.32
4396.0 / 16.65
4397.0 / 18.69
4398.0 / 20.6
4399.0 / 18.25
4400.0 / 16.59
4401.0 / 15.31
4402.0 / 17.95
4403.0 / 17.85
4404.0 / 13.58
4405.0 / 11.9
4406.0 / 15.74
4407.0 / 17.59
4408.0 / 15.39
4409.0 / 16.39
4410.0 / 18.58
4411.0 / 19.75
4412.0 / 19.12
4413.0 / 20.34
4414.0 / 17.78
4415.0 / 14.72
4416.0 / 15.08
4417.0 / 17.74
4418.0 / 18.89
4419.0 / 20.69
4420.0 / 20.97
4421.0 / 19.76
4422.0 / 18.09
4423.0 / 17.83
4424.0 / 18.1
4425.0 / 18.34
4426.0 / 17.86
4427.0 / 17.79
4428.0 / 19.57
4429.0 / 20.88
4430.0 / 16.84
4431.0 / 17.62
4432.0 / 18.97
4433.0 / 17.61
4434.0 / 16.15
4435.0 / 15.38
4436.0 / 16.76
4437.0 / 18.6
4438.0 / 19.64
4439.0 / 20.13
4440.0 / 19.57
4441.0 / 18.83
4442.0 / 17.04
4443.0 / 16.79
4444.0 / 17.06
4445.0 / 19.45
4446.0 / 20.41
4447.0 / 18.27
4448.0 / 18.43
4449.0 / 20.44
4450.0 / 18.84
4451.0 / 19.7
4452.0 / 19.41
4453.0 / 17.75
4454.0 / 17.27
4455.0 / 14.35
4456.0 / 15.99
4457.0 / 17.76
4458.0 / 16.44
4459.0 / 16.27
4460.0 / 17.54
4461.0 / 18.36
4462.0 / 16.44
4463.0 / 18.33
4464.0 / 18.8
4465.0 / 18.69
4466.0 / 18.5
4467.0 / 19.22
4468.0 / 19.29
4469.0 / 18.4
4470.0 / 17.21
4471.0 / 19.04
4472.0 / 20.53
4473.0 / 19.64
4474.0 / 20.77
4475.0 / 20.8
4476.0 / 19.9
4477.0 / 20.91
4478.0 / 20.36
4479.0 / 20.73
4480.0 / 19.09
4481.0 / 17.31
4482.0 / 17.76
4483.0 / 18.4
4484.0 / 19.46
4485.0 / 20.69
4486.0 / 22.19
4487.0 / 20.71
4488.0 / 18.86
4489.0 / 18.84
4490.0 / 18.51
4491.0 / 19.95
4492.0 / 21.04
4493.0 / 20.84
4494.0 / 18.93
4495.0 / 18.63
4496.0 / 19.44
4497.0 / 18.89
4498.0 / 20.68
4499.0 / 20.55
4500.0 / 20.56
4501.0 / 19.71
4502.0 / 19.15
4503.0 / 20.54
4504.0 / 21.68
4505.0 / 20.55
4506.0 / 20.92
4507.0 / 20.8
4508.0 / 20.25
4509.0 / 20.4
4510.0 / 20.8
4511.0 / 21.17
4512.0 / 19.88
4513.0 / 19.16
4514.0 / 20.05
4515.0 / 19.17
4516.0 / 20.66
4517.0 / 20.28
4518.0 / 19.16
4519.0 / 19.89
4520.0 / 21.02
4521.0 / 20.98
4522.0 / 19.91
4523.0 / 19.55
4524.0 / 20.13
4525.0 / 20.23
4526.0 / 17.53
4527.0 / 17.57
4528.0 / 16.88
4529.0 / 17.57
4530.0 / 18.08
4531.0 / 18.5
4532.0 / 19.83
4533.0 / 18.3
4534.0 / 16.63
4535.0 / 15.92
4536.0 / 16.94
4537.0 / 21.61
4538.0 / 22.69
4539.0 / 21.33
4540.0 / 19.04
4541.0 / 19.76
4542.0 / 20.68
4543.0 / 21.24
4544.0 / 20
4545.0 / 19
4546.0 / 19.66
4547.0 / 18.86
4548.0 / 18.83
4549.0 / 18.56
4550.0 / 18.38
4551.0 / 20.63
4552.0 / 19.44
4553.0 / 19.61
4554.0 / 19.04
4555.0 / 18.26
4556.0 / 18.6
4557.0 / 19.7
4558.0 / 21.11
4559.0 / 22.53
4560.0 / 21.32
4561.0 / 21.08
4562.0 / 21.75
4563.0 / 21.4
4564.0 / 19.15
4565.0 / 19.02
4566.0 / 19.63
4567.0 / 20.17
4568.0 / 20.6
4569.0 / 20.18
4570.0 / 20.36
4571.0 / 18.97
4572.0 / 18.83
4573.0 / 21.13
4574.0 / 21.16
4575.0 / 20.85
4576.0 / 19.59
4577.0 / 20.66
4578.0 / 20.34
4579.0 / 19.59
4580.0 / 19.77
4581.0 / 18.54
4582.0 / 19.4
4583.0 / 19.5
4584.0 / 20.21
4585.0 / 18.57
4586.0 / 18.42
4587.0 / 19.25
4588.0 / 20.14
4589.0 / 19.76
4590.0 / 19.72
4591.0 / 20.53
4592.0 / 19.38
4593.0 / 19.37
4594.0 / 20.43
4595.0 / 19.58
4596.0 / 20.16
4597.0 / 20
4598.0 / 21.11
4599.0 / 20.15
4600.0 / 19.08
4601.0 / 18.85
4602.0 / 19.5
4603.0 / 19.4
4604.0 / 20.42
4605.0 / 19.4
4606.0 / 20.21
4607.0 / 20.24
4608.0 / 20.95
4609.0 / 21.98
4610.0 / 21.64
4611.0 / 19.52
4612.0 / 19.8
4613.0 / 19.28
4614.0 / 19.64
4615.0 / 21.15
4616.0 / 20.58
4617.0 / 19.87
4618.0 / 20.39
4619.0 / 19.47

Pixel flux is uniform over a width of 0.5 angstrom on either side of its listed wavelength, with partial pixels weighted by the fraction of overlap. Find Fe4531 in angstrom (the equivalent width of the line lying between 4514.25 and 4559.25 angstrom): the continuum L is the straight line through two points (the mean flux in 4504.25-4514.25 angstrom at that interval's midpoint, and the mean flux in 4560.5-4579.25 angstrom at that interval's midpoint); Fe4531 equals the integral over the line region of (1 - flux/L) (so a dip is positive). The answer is 2.1 angstrom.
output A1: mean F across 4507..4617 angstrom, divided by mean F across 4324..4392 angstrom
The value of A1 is 1.21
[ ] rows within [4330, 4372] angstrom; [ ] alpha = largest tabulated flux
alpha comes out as 20.21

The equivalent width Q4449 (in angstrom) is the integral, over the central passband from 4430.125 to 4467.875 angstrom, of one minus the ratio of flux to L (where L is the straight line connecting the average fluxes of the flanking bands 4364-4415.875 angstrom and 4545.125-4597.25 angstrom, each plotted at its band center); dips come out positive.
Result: -1.0 angstrom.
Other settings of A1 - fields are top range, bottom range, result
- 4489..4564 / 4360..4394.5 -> 1.20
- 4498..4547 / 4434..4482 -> 1.07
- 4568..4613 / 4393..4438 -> 1.13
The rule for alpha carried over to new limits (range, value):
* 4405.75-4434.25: 20.97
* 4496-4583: 22.69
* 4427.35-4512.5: 22.19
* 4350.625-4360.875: 18.41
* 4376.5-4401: 20.6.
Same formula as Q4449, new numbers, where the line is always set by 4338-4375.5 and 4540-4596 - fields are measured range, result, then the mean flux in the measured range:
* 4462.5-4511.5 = -3.0 angstrom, 19.8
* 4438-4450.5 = -0.6 angstrom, 18.8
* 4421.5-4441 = -0.5 angstrom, 18.2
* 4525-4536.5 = 0.9 angstrom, 17.7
